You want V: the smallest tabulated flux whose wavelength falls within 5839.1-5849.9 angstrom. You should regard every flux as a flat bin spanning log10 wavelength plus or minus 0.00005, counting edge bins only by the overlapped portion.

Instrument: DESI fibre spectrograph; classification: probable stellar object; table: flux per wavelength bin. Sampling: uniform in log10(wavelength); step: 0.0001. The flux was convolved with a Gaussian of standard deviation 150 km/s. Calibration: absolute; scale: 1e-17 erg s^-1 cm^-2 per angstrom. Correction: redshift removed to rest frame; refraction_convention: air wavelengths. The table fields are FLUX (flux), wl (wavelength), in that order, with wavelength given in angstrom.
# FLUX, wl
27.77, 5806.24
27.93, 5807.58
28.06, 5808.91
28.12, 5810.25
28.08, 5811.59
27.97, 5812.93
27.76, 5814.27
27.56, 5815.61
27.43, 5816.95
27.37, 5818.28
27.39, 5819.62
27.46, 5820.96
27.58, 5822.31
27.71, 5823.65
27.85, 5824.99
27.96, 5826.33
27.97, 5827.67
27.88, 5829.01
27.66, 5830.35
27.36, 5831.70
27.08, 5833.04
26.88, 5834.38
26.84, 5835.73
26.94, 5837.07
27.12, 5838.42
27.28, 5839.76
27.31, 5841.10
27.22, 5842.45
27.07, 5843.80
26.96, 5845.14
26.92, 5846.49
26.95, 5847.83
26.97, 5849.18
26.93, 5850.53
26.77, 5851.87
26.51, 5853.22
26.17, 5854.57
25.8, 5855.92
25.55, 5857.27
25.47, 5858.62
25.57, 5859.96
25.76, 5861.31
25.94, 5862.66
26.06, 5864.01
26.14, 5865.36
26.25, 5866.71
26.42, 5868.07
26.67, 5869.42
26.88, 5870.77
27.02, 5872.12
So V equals 26.92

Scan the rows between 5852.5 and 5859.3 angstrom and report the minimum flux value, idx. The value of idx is 25.47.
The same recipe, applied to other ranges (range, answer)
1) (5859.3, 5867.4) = 25.57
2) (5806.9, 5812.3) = 27.93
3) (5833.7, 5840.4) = 26.84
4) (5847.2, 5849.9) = 26.95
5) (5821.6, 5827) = 27.58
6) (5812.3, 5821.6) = 27.37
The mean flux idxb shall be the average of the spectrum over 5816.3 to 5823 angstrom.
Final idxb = 27.5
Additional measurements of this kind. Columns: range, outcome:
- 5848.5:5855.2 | 26.7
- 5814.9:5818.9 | 27.5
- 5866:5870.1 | 26.4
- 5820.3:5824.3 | 27.5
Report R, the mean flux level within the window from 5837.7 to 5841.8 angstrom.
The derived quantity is 27.2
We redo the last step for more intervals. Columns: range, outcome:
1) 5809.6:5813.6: 28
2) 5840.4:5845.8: 27.1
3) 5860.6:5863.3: 25.8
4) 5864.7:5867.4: 26.1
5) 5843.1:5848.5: 27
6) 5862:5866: 26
